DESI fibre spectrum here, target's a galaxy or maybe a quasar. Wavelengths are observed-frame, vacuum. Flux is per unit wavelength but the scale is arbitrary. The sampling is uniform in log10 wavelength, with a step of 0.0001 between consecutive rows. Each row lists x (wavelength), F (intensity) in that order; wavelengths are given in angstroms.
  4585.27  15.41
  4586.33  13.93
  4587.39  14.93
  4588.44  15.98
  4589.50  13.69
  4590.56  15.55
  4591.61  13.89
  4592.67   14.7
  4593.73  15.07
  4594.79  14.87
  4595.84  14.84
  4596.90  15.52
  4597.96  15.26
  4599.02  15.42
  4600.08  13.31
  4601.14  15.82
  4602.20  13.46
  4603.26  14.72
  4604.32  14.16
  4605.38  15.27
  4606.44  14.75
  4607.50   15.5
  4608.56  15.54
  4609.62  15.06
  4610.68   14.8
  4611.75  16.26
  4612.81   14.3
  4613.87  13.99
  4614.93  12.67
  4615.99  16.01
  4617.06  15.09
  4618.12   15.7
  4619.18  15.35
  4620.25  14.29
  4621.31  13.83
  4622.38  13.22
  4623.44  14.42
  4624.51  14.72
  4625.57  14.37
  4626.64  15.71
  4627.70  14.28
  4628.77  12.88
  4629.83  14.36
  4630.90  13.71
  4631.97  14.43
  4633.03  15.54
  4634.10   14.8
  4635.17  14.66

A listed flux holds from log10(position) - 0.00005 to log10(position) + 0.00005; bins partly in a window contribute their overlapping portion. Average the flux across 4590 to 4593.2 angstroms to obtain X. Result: 14.7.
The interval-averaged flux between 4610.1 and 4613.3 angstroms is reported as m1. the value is 15.1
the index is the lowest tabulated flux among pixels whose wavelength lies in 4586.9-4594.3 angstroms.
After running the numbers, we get 13.69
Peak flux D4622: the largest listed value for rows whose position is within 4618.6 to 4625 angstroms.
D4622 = 15.35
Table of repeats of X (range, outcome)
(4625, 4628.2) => 14.8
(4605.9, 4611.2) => 15.1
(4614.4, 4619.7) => 15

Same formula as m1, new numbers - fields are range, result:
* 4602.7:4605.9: 14.7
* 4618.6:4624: 14.2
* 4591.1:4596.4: 14.7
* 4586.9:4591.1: 15.1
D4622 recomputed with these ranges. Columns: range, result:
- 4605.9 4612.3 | 16.26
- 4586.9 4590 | 15.98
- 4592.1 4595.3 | 15.07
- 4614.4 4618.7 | 16.01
